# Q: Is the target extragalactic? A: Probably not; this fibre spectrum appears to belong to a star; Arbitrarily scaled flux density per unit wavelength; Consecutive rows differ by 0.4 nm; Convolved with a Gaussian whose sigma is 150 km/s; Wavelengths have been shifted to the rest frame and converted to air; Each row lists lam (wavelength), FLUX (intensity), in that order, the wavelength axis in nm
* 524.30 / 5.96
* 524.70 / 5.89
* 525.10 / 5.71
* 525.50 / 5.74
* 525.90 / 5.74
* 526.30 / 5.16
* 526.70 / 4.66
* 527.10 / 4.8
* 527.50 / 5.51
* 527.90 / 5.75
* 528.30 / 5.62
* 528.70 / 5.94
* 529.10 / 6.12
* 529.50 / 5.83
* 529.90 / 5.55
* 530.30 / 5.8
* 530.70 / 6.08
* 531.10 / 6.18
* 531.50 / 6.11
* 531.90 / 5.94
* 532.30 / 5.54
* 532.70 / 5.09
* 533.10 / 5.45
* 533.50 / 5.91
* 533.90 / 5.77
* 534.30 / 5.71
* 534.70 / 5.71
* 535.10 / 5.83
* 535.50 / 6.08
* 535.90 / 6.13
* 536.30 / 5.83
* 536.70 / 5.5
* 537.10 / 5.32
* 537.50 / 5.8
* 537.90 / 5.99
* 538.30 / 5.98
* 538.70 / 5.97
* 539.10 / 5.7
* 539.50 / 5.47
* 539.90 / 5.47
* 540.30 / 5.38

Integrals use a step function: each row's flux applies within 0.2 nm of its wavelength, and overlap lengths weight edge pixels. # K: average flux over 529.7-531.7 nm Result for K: 5.94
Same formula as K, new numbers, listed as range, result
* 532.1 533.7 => 5.5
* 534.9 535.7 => 5.96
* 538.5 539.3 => 5.83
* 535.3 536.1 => 6.11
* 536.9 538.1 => 5.7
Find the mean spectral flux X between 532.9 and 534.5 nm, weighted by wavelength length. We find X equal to 5.71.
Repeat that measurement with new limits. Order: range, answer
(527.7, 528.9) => 5.77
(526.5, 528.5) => 5.27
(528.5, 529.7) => 5.96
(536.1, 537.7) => 5.61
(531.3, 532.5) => 5.86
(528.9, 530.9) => 5.88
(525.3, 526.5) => 5.55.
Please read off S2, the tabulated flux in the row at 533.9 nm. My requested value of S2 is 5.77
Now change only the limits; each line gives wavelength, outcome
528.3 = 5.62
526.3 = 5.16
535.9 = 6.13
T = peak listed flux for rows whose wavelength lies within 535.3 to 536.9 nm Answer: 6.13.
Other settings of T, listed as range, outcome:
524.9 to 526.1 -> 5.74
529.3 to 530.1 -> 5.83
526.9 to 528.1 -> 5.75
